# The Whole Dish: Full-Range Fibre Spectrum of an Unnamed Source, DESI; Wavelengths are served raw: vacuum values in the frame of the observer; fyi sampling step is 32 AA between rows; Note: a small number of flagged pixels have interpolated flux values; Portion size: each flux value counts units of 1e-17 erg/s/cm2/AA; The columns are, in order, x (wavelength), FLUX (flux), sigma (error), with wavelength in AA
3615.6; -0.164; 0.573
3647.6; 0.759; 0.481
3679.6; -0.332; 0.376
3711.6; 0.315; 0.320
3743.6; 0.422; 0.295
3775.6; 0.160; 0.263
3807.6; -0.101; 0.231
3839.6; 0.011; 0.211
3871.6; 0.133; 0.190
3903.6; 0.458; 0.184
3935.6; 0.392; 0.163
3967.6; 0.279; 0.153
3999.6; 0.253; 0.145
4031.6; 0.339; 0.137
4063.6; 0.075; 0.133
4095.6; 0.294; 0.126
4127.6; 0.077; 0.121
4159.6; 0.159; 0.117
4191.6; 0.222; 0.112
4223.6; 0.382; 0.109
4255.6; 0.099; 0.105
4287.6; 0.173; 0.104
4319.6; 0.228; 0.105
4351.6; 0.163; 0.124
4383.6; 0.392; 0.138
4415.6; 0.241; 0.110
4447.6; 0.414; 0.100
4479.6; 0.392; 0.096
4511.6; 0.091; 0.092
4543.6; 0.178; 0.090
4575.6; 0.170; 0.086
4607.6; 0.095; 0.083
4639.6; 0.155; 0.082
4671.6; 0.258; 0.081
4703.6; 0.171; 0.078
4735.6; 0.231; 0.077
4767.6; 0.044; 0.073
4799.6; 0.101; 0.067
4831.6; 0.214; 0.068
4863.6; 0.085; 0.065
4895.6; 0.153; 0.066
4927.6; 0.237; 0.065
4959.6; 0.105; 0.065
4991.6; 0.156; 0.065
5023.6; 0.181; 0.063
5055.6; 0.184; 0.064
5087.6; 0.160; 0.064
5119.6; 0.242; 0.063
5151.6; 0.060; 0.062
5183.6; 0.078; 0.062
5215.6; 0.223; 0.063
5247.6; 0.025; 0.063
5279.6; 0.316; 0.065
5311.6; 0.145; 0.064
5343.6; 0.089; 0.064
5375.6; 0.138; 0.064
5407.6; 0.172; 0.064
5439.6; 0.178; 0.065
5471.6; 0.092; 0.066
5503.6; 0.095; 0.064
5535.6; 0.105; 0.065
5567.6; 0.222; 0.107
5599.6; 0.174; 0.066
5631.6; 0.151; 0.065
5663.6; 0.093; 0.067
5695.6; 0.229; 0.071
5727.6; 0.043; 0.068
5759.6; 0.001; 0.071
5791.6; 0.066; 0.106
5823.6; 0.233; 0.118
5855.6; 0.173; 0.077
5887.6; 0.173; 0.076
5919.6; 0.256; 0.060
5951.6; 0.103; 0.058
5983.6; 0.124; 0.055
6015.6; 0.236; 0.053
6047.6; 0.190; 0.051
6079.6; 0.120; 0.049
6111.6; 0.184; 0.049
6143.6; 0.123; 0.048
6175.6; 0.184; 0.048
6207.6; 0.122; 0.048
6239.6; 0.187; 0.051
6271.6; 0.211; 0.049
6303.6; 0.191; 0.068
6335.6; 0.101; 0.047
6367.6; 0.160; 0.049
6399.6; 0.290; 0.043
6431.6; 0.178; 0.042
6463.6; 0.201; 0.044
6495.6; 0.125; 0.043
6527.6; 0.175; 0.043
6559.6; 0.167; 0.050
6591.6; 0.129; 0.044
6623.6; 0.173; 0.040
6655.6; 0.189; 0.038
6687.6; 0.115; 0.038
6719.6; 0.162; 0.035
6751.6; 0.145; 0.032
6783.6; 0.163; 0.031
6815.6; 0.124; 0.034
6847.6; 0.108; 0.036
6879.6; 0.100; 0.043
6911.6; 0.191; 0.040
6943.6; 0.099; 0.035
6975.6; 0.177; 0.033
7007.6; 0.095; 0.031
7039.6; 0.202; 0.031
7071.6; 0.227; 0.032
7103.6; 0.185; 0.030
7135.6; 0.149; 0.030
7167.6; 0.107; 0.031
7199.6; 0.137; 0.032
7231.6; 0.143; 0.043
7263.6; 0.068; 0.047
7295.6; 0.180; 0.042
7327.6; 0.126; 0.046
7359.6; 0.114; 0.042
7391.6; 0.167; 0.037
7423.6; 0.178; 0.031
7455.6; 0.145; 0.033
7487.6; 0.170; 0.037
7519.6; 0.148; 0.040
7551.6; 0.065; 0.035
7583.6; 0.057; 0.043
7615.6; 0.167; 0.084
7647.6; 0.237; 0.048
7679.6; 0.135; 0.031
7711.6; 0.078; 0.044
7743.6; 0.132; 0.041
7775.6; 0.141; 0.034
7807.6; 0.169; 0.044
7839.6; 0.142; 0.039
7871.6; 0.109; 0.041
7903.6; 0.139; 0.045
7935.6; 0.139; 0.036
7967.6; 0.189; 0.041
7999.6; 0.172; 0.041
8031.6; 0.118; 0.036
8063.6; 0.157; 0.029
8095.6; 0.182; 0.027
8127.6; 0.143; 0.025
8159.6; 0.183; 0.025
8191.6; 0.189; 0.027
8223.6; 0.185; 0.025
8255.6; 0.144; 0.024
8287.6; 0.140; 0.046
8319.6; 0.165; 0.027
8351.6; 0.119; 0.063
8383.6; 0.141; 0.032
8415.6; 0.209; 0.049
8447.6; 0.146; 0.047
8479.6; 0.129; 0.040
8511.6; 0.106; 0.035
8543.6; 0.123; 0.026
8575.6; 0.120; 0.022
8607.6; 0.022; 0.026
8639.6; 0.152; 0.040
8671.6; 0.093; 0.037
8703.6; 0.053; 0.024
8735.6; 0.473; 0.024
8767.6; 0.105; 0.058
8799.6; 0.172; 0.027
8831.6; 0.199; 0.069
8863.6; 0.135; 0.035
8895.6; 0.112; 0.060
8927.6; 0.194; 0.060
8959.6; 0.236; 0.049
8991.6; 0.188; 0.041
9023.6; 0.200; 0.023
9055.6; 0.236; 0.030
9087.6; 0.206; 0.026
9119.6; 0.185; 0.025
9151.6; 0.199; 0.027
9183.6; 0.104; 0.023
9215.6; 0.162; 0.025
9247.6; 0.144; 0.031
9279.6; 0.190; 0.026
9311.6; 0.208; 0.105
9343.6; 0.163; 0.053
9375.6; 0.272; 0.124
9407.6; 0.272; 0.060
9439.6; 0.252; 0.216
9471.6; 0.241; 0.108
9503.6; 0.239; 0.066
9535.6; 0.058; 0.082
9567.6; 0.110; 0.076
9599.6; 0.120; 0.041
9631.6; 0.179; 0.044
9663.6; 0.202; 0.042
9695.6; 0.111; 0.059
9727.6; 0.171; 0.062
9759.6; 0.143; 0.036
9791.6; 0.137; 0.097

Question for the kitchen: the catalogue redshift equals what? 1.342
